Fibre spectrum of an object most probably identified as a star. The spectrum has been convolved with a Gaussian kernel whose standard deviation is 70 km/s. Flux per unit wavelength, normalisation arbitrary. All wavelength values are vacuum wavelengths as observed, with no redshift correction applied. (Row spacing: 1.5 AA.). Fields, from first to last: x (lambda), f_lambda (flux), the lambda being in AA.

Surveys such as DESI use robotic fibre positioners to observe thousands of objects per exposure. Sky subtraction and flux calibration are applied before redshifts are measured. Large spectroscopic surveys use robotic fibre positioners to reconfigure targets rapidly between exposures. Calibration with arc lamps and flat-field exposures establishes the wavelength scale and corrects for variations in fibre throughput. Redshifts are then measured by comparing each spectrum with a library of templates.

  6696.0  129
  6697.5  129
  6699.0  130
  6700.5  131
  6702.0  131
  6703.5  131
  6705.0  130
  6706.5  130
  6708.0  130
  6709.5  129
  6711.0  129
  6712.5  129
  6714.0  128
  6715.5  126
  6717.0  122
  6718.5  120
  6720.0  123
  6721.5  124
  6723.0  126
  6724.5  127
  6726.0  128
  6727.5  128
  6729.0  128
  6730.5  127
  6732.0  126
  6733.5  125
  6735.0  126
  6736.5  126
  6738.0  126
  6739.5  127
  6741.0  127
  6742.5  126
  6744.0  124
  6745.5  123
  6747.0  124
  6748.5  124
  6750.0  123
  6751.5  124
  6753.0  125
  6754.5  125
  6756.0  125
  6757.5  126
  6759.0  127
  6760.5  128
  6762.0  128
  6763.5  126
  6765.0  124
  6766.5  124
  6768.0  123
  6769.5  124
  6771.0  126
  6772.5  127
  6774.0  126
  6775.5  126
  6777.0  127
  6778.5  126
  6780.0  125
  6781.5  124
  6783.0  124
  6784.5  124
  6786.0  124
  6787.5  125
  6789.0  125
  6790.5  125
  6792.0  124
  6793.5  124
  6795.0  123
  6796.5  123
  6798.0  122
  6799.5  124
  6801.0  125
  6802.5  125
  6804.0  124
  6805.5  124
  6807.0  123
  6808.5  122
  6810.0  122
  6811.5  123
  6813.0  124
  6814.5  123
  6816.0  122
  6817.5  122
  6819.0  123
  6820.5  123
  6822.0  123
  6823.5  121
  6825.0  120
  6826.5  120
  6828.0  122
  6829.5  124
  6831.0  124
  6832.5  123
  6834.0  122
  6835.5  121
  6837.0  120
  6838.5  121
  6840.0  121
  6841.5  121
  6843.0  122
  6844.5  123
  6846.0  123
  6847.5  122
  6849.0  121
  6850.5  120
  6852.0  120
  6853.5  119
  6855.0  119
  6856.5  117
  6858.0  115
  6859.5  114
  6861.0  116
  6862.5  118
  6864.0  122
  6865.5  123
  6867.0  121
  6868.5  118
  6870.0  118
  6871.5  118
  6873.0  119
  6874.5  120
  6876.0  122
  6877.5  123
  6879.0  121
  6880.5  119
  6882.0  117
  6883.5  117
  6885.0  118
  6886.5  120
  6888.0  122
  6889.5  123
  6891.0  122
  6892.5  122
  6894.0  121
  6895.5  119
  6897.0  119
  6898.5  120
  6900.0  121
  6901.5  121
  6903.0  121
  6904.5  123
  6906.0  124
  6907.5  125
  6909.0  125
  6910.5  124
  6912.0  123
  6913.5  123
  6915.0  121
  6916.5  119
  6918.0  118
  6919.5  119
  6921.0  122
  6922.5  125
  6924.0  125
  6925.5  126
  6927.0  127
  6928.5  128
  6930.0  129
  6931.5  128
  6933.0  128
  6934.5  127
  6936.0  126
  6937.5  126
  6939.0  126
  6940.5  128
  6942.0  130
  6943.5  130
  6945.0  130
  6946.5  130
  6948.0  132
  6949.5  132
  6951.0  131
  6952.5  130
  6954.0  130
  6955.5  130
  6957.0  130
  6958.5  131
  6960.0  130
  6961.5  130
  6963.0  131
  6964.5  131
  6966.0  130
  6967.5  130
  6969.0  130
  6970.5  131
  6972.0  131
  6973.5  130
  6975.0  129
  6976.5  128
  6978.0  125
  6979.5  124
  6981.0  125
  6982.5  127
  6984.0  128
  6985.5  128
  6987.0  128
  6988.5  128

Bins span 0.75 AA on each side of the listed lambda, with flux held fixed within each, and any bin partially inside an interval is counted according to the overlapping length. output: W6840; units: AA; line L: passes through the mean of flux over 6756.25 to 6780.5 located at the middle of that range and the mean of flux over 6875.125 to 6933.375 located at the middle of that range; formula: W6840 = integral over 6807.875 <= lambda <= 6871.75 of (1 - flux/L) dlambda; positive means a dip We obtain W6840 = 1.6 AA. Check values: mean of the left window 126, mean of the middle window 121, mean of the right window 122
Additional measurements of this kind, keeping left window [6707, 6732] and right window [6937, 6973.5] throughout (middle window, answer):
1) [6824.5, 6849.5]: 1.3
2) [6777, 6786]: 0.2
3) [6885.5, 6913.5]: 1.6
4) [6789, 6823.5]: 1.2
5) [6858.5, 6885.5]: 2.0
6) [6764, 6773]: 0.2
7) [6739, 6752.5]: 0.2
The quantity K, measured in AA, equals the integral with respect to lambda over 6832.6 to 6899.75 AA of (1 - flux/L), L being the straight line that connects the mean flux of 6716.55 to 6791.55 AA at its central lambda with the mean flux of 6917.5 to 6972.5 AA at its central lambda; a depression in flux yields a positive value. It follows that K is 3.7 AA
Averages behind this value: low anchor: 125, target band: 120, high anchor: 128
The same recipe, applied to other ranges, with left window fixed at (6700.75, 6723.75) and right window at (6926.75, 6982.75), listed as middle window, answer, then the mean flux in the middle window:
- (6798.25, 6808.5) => 0.32 AA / 124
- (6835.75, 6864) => 1.90 AA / 120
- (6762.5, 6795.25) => 0.74 AA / 125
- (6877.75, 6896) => 1.19 AA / 120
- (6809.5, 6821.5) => 0.49 AA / 123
